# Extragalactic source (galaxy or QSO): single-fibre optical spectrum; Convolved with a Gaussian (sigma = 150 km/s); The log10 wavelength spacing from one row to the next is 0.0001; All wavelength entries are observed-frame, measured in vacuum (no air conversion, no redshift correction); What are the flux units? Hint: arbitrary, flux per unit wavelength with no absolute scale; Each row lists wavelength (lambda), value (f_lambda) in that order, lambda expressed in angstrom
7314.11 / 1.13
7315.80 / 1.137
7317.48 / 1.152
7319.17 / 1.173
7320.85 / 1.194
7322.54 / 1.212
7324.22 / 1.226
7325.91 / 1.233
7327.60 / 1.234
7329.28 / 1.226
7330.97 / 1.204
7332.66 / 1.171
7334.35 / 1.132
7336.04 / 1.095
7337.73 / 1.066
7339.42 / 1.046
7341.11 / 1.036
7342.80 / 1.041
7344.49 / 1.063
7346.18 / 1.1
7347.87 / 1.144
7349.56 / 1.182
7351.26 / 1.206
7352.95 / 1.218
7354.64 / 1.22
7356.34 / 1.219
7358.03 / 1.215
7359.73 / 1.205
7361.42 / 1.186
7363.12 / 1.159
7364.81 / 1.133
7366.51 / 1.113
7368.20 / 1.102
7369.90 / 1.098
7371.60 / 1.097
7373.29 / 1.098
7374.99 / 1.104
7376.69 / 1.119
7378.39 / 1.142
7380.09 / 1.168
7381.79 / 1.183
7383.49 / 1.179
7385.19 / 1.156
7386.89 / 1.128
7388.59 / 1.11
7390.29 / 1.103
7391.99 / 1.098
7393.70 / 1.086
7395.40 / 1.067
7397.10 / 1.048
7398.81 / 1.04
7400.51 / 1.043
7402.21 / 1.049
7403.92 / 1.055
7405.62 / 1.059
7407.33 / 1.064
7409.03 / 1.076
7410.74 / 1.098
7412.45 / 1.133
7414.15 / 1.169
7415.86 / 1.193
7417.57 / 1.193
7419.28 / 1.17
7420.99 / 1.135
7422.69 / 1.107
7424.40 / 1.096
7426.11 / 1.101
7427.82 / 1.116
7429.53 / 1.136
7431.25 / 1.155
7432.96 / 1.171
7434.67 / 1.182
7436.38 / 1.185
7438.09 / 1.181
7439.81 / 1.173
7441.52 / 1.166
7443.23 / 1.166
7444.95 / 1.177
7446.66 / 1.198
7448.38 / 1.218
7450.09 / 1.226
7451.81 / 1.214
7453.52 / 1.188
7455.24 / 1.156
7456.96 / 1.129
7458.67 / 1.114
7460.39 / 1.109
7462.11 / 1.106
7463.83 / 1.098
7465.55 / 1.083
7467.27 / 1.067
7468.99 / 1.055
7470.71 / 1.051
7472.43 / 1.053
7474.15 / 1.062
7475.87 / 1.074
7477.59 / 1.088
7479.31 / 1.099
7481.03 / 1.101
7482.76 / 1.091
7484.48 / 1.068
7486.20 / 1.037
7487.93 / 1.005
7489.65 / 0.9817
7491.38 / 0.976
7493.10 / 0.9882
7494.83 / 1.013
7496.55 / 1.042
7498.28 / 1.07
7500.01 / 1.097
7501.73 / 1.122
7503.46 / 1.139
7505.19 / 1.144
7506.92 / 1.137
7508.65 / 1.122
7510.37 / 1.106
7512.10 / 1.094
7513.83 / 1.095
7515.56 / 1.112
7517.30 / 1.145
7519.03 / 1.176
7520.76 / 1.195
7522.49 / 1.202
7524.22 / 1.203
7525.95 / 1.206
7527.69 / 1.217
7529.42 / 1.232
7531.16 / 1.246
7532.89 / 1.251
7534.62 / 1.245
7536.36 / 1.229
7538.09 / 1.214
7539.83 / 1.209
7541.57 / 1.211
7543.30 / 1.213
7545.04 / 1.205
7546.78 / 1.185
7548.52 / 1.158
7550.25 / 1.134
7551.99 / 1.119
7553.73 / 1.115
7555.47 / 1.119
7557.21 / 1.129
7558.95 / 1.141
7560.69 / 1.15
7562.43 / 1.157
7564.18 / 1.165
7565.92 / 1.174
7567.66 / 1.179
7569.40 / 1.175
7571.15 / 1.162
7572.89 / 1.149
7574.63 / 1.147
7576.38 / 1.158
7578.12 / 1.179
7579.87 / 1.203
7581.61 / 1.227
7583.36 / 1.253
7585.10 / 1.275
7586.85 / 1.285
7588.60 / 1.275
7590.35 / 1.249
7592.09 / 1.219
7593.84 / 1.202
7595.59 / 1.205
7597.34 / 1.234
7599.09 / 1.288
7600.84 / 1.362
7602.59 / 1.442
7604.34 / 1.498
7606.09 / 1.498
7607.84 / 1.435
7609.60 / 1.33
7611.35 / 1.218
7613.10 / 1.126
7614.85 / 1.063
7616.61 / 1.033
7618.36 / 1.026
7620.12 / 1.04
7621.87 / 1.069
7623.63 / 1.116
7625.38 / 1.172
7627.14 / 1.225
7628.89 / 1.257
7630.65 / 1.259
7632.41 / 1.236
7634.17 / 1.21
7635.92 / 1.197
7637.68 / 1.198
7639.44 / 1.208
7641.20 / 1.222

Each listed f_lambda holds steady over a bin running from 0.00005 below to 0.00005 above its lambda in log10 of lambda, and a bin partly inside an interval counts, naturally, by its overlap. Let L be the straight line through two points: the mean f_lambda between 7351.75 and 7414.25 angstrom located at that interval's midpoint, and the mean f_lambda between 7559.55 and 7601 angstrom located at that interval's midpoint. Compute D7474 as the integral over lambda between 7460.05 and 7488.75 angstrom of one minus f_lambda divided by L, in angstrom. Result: 2.21 angstrom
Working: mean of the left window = 1.12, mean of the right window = 1.21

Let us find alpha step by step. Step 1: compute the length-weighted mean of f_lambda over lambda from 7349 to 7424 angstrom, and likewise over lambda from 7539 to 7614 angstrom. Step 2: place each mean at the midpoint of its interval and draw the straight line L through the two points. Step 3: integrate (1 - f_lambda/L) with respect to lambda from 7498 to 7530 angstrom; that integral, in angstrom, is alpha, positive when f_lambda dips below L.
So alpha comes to 1.2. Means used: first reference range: 1.13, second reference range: 1.22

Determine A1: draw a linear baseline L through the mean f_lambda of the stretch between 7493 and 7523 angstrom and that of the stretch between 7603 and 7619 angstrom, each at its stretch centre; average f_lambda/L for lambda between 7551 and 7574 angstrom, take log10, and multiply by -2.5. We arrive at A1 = 0.04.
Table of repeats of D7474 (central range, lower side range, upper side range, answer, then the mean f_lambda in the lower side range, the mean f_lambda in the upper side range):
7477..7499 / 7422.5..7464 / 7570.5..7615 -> 2.7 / 1.16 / 1.26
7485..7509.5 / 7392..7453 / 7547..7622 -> 2.2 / 1.13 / 1.21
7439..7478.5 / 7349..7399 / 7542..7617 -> 1.4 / 1.14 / 1.22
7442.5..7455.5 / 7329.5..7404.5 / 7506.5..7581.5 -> -0.5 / 1.12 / 1.17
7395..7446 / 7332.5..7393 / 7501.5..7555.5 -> 1.0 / 1.13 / 1.17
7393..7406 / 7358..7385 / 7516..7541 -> 1.1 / 1.14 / 1.21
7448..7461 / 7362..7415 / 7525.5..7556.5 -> -0.3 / 1.11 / 1.19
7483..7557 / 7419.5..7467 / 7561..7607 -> 4.0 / 1.15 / 1.24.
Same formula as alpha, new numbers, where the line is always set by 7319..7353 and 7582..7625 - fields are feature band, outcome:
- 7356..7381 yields 0.4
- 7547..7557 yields 0.7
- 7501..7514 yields 0.9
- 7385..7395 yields 0.5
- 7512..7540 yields 0.4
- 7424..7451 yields 0.4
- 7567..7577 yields 0.5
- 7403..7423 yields 0.9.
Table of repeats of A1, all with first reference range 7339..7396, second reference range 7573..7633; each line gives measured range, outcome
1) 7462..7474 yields 0.101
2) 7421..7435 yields 0.025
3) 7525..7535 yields -0.030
